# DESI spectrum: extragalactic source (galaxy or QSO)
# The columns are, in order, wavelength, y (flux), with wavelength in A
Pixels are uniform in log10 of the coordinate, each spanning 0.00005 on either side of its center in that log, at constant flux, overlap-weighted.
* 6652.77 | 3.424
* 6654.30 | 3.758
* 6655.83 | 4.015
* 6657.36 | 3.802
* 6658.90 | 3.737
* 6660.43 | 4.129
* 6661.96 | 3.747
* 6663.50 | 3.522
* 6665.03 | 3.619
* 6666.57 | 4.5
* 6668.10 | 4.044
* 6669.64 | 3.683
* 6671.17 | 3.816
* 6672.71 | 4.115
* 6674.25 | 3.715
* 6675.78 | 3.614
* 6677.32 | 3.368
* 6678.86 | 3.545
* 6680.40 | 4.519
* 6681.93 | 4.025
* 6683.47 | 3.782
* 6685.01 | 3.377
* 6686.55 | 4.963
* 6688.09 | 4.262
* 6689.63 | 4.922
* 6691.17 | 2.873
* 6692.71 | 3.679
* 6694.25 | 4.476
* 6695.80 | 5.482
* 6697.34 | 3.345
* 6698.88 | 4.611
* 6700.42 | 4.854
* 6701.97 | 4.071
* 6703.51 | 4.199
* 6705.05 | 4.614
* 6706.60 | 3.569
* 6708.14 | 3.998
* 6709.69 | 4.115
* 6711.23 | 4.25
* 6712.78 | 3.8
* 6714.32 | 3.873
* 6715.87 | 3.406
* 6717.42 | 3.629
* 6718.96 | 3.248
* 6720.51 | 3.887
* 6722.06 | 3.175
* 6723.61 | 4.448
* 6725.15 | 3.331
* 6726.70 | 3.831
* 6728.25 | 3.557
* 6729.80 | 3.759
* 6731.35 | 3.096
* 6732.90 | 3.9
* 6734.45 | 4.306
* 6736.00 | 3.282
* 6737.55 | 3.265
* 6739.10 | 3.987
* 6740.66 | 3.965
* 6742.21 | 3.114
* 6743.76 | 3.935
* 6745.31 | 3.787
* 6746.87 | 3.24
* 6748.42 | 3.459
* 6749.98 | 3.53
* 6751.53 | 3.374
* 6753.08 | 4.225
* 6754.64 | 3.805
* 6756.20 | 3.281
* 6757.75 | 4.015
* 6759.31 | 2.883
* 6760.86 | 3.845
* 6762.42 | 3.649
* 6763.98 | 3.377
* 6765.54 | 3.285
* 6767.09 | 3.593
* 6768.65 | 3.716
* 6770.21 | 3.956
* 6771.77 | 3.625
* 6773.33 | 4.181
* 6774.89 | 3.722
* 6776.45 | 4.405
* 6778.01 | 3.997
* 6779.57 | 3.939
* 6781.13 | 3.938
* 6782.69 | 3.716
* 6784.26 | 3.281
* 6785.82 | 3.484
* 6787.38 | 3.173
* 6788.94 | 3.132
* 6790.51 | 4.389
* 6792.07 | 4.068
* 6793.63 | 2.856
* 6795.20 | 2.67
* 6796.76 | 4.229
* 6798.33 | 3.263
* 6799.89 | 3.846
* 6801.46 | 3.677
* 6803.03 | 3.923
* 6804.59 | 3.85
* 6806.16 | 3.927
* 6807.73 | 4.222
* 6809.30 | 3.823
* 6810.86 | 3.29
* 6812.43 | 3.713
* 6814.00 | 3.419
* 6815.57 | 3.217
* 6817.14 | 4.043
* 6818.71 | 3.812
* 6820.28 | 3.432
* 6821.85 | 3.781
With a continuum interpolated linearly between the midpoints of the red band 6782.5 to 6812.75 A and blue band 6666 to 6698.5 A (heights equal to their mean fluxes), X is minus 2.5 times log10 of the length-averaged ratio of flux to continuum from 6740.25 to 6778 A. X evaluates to 0.02 mag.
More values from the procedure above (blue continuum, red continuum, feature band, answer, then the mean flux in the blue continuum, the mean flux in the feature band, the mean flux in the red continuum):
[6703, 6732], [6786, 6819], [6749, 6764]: 0.03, 3.78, 3.61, 3.64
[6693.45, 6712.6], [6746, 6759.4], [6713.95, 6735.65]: 0.09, 4.28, 3.66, 3.57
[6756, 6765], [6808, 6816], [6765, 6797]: -0.04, 3.52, 3.68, 3.55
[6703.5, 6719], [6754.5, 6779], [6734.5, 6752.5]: 0.06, 3.9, 3.58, 3.71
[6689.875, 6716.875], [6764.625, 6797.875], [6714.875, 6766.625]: 0.08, 4.08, 3.6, 3.68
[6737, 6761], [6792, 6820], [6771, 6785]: -0.07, 3.6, 3.87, 3.64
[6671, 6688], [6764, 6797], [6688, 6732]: -0.03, 3.91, 3.94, 3.67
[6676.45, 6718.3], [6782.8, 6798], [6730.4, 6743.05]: 0.06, 4.06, 3.62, 3.48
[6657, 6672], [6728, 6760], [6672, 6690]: -0.05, 3.86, 4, 3.61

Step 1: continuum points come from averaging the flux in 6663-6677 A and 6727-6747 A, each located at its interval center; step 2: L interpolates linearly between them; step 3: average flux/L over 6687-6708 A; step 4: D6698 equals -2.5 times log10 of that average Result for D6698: -0.13 mag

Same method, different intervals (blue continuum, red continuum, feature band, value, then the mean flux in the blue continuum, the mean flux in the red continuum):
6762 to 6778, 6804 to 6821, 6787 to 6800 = 0.07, 3.76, 3.7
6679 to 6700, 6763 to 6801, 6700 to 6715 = -0.01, 4.17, 3.66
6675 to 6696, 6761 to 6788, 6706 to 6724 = 0.04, 4.02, 3.71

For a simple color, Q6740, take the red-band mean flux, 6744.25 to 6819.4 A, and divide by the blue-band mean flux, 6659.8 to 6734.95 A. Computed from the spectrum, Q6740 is 0.93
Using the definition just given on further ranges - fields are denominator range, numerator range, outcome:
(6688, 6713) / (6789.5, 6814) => 0.88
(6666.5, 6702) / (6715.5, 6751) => 0.89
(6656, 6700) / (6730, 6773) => 0.91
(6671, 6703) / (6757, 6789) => 0.90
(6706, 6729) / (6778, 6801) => 0.96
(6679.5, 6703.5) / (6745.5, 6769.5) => 0.84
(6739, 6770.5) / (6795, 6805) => 1.02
